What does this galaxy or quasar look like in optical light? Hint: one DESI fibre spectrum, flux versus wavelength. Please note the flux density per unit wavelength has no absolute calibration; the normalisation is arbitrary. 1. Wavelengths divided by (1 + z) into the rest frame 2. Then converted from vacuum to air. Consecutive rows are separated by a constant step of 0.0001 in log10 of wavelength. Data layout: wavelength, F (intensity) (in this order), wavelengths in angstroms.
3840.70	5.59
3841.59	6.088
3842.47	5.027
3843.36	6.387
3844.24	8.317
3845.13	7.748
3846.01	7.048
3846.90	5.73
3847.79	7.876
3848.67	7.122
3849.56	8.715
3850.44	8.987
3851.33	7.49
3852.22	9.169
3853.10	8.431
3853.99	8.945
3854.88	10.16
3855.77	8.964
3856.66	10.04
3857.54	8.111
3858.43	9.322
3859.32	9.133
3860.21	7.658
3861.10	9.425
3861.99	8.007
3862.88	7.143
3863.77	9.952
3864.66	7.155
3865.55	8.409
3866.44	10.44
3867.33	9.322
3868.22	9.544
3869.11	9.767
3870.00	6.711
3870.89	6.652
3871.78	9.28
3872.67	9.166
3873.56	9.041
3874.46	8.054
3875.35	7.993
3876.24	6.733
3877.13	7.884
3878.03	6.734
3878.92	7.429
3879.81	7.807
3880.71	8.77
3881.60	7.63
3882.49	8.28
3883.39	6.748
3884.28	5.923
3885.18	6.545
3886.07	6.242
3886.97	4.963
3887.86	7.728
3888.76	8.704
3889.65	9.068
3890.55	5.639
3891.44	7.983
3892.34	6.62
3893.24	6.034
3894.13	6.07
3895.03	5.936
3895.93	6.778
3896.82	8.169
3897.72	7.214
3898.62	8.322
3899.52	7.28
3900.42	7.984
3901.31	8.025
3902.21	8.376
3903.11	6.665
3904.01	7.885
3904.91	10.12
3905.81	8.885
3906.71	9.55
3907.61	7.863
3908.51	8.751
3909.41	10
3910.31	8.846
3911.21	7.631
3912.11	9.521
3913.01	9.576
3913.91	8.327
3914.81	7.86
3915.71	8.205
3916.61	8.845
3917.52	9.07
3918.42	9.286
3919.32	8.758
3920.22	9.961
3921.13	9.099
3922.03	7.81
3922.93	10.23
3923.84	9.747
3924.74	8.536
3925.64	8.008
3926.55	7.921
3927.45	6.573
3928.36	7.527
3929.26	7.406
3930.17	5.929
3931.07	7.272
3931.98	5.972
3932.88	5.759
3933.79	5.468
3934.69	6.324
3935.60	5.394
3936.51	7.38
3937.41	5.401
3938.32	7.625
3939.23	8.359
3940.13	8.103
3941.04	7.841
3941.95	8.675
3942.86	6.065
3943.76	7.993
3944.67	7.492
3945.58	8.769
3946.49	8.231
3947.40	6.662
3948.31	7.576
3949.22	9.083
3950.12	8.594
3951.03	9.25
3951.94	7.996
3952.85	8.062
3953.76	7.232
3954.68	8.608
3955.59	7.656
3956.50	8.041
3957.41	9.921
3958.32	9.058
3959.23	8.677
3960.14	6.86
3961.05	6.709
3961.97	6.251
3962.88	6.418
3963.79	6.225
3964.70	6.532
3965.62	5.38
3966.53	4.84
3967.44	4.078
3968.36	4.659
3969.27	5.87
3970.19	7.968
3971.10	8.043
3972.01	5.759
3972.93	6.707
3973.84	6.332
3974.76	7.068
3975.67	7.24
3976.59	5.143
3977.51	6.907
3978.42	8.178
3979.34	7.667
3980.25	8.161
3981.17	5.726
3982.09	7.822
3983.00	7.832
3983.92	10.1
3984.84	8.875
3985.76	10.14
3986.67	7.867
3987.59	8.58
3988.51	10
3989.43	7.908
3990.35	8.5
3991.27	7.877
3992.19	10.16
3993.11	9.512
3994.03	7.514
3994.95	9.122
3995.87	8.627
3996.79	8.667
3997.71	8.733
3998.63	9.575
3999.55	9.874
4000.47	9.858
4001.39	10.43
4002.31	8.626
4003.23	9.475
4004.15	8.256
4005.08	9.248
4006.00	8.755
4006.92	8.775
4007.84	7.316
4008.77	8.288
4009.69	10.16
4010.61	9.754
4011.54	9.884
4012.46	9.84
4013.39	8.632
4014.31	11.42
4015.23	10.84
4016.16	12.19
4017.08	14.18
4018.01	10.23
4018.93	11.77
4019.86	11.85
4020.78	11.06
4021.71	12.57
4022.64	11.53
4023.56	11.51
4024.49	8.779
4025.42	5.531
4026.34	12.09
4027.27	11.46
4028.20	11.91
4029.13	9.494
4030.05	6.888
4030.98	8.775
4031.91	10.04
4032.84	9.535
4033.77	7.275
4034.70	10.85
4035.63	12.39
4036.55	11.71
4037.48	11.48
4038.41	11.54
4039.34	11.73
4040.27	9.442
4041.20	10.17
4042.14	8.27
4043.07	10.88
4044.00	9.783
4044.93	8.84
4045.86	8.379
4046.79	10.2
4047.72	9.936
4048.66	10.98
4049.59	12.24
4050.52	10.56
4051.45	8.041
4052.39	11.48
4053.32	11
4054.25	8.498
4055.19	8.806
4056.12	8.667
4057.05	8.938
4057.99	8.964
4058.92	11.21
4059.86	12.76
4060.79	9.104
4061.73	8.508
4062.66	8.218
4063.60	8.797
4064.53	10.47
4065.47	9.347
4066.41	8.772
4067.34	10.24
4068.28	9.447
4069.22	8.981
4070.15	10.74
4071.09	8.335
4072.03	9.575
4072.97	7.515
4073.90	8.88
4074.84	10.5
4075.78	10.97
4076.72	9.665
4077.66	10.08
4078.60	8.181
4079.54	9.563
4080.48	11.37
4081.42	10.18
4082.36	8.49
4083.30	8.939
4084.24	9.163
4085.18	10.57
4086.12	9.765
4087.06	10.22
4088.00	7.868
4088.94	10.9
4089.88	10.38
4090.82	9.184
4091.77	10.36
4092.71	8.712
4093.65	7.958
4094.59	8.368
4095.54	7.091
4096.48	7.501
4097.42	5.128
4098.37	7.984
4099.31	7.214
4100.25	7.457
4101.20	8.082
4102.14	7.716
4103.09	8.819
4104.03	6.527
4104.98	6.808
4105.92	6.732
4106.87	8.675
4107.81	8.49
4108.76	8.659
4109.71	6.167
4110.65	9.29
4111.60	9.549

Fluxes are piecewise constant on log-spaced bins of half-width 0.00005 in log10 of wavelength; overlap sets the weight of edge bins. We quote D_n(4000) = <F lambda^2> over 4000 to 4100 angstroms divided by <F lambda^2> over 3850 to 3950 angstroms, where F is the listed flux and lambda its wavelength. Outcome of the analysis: 1.3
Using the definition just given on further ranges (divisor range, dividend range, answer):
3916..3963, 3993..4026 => 1.30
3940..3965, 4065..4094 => 1.30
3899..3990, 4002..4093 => 1.34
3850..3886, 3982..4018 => 1.20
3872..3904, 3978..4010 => 1.25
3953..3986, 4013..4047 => 1.50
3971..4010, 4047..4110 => 1.14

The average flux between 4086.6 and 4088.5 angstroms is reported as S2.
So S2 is 9.08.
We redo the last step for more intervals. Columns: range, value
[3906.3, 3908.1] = 8.69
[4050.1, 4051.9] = 9.29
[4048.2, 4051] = 11.3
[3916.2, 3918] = 8.94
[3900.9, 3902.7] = 8.16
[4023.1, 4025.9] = 8.65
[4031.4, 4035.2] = 9.43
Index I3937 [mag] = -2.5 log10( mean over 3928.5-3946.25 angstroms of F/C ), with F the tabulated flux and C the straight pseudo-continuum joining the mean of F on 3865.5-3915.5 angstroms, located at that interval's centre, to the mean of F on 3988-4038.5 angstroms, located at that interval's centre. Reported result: 0.23 mag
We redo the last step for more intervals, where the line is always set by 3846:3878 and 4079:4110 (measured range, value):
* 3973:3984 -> 0.17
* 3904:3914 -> -0.07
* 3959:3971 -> 0.34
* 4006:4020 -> -0.20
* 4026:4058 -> -0.18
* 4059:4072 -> -0.13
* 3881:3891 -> 0.19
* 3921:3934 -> 0.12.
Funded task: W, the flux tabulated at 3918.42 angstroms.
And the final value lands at 9.286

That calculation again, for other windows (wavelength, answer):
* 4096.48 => 7.501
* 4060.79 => 9.104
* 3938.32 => 7.625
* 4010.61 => 9.754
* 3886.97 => 4.963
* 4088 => 7.868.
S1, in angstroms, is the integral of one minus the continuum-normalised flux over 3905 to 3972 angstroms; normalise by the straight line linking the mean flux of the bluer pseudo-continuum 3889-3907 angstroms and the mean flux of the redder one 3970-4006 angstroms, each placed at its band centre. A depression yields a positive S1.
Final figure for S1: 1.68 angstroms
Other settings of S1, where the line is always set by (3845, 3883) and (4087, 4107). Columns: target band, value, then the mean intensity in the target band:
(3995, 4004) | -1.2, 9.28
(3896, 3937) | 1.1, 8.06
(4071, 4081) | -1.8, 9.56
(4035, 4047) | -3.3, 10.4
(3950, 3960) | -0.2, 8.41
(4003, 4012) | -0.9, 8.98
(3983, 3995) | -1.0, 8.88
